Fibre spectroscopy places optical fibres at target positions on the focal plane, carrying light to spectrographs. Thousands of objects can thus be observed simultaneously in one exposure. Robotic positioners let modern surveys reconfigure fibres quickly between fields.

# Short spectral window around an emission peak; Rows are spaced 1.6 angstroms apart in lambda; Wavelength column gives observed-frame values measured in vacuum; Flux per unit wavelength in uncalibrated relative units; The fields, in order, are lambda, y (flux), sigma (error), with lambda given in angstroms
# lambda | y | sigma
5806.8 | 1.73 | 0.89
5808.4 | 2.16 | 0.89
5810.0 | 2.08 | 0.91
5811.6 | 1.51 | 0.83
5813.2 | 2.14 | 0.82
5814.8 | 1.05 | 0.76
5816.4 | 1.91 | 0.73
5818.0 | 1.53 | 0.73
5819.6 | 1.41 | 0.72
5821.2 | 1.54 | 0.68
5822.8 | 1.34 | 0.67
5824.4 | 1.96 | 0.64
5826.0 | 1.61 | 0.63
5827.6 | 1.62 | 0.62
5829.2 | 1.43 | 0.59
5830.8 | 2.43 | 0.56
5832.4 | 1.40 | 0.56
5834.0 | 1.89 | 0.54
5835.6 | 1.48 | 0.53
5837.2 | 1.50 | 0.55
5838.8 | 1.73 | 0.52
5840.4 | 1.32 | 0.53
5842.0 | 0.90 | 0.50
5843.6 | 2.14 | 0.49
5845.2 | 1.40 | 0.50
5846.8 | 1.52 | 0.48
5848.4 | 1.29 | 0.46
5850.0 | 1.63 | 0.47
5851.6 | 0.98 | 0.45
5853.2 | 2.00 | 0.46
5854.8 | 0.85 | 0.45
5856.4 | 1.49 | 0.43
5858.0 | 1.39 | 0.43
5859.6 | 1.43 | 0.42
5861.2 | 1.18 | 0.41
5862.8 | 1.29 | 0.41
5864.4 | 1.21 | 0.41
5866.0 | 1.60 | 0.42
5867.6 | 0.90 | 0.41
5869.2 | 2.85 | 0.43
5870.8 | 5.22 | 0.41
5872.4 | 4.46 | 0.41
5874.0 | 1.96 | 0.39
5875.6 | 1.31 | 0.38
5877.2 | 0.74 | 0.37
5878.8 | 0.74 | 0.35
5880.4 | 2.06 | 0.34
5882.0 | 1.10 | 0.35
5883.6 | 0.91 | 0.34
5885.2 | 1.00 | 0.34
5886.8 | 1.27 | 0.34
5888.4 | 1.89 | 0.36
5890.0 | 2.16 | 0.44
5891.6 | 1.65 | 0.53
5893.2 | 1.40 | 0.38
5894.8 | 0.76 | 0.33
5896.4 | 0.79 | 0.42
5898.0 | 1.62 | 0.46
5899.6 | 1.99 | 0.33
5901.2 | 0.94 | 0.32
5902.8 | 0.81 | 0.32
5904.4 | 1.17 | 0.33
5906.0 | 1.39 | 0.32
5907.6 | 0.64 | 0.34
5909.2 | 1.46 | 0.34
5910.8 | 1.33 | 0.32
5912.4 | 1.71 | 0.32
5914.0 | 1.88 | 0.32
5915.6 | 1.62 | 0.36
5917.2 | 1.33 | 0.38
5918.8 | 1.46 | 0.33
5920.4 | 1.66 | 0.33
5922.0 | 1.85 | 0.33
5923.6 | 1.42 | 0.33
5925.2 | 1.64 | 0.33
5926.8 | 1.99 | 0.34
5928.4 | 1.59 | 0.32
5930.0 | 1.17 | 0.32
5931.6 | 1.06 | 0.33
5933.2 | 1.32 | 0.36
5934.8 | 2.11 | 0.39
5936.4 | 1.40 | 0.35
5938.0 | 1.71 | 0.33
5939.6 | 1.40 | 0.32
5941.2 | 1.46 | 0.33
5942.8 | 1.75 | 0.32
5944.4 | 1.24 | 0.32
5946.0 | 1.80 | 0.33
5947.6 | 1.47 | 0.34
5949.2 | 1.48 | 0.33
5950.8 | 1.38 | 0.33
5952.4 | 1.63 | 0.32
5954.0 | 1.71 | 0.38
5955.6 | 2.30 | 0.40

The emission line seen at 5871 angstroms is H-beta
